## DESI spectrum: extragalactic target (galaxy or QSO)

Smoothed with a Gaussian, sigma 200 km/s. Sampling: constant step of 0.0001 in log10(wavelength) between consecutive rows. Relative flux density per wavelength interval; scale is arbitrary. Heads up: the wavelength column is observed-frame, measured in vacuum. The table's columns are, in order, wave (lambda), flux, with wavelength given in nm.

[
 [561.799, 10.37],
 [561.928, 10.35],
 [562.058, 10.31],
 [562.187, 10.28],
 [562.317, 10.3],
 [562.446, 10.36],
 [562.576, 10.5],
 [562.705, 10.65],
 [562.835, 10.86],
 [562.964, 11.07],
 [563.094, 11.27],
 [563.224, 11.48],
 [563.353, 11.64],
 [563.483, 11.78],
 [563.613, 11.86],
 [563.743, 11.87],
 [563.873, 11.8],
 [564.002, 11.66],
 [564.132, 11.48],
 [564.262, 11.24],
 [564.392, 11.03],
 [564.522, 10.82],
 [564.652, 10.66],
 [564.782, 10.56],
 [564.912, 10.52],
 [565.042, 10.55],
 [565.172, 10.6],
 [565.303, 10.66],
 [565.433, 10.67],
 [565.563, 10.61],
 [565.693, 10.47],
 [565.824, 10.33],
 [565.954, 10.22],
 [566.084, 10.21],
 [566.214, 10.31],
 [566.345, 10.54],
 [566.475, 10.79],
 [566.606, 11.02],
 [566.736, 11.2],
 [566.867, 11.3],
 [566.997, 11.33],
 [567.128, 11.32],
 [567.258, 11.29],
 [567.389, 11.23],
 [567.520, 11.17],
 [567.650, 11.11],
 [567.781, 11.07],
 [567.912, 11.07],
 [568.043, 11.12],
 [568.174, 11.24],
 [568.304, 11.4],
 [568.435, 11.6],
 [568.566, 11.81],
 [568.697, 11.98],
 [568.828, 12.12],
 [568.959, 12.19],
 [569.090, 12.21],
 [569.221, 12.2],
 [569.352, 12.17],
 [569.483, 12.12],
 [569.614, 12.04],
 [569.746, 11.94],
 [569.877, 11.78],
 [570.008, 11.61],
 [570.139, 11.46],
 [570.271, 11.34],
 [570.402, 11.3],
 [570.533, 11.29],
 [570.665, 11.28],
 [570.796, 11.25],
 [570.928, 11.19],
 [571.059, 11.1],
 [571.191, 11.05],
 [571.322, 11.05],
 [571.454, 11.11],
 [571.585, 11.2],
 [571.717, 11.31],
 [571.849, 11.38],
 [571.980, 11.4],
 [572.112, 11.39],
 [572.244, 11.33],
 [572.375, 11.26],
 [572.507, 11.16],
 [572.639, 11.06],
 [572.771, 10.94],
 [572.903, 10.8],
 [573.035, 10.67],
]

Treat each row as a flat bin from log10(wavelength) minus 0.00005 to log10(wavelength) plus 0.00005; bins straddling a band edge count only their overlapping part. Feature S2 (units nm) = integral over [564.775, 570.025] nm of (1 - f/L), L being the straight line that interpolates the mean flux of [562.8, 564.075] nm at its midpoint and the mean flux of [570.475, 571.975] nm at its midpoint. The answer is 0.071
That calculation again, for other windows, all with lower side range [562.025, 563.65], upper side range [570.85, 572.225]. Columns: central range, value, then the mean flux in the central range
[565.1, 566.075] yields 0.05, 10.5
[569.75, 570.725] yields -0.03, 11.5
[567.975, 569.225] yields -0.07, 11.8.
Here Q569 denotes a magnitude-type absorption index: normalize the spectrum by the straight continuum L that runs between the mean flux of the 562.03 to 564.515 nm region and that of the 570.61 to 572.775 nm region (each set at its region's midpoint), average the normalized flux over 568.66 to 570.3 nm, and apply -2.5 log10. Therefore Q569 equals -0.071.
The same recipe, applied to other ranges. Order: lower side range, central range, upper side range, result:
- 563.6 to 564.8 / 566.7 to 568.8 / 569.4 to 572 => 0.00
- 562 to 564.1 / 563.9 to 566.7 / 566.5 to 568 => 0.04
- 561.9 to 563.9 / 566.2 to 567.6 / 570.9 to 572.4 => 0.00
